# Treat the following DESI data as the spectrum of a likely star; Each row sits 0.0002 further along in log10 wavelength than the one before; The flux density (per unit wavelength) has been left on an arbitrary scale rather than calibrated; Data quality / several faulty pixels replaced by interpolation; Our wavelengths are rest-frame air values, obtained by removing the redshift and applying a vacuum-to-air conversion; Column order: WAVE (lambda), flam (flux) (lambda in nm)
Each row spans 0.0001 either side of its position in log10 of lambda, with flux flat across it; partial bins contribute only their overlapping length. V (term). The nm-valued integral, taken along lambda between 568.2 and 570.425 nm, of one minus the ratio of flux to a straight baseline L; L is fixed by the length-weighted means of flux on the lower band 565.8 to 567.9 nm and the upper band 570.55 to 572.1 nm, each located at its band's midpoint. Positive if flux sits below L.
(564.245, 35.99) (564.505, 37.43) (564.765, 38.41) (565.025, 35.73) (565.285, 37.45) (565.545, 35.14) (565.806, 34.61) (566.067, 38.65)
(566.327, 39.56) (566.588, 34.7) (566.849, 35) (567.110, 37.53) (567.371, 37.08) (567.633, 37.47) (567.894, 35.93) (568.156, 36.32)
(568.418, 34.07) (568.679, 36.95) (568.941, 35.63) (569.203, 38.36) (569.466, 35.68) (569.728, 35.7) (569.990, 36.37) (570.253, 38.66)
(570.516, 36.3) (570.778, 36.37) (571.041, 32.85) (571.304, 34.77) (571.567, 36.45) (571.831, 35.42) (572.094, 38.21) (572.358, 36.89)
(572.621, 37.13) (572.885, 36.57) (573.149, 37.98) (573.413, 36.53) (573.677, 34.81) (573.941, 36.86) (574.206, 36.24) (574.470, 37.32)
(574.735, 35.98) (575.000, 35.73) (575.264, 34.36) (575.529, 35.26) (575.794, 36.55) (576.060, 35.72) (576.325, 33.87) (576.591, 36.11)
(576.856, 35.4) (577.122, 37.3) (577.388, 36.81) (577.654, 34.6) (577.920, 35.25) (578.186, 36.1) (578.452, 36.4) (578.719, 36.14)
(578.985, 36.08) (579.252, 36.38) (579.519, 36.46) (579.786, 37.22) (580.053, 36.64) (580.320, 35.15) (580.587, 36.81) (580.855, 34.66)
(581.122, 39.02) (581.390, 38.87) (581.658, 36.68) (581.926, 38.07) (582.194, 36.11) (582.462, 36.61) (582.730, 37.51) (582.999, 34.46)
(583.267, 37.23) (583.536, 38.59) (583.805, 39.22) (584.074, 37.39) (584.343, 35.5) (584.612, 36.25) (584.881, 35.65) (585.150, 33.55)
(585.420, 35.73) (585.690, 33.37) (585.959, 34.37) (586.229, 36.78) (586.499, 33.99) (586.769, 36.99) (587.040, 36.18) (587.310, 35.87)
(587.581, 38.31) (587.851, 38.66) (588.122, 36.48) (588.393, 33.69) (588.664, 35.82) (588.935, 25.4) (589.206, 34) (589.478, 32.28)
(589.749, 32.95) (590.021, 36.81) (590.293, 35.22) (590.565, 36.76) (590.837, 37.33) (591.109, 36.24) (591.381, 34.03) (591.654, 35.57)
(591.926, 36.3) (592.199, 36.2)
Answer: -0.02 nm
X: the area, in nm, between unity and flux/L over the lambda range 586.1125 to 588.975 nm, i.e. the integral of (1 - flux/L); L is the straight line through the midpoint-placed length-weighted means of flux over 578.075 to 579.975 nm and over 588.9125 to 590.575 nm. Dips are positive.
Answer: -0.118 nm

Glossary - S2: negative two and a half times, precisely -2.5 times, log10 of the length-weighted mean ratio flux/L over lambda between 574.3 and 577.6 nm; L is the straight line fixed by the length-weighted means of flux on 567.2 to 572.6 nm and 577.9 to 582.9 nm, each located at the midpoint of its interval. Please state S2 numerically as 0.02 mag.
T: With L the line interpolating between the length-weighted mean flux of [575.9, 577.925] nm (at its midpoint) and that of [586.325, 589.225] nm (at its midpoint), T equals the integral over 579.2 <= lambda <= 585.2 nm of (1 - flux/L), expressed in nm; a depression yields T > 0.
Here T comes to -0.23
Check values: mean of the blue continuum 35.7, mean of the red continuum 35.1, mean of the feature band 36.7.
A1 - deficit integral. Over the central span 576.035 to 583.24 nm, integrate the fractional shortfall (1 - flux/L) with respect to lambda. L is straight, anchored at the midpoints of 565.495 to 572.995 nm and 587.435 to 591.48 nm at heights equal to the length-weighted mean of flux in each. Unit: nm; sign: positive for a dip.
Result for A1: -0.14 nm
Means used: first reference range 36.4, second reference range 34.9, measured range 36.3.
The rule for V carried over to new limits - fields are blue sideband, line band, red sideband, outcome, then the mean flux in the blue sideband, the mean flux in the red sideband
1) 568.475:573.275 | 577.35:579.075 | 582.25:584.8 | 0.04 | 36.4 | 36.9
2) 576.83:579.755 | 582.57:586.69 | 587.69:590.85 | -0.09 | 36.1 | 34.5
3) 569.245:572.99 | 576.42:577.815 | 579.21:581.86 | 0.03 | 36.3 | 36.8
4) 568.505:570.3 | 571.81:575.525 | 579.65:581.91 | 0.03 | 36.6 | 36.9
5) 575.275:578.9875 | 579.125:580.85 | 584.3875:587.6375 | -0.03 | 35.8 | 35.5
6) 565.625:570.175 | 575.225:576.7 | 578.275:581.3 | 0.05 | 36.5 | 36.5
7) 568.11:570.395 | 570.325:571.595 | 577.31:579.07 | 0.03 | 36.4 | 35.9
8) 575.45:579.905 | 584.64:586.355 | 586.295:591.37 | 0.02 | 36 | 35.2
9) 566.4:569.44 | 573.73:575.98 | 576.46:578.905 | 0.01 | 36.3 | 36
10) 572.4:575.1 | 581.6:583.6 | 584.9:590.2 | -0.08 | 36.5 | 34.8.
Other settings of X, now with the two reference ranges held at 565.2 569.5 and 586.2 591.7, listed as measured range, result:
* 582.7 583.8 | -0.05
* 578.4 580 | -0.03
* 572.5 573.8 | -0.02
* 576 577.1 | 0.01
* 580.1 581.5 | -0.05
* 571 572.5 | 0.01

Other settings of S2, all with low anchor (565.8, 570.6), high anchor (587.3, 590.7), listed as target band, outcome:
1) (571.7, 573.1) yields -0.02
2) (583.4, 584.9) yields -0.06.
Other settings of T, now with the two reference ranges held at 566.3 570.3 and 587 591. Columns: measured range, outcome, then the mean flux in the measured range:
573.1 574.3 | -0.01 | 36.4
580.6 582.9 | -0.10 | 37.1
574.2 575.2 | -0.01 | 36.2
